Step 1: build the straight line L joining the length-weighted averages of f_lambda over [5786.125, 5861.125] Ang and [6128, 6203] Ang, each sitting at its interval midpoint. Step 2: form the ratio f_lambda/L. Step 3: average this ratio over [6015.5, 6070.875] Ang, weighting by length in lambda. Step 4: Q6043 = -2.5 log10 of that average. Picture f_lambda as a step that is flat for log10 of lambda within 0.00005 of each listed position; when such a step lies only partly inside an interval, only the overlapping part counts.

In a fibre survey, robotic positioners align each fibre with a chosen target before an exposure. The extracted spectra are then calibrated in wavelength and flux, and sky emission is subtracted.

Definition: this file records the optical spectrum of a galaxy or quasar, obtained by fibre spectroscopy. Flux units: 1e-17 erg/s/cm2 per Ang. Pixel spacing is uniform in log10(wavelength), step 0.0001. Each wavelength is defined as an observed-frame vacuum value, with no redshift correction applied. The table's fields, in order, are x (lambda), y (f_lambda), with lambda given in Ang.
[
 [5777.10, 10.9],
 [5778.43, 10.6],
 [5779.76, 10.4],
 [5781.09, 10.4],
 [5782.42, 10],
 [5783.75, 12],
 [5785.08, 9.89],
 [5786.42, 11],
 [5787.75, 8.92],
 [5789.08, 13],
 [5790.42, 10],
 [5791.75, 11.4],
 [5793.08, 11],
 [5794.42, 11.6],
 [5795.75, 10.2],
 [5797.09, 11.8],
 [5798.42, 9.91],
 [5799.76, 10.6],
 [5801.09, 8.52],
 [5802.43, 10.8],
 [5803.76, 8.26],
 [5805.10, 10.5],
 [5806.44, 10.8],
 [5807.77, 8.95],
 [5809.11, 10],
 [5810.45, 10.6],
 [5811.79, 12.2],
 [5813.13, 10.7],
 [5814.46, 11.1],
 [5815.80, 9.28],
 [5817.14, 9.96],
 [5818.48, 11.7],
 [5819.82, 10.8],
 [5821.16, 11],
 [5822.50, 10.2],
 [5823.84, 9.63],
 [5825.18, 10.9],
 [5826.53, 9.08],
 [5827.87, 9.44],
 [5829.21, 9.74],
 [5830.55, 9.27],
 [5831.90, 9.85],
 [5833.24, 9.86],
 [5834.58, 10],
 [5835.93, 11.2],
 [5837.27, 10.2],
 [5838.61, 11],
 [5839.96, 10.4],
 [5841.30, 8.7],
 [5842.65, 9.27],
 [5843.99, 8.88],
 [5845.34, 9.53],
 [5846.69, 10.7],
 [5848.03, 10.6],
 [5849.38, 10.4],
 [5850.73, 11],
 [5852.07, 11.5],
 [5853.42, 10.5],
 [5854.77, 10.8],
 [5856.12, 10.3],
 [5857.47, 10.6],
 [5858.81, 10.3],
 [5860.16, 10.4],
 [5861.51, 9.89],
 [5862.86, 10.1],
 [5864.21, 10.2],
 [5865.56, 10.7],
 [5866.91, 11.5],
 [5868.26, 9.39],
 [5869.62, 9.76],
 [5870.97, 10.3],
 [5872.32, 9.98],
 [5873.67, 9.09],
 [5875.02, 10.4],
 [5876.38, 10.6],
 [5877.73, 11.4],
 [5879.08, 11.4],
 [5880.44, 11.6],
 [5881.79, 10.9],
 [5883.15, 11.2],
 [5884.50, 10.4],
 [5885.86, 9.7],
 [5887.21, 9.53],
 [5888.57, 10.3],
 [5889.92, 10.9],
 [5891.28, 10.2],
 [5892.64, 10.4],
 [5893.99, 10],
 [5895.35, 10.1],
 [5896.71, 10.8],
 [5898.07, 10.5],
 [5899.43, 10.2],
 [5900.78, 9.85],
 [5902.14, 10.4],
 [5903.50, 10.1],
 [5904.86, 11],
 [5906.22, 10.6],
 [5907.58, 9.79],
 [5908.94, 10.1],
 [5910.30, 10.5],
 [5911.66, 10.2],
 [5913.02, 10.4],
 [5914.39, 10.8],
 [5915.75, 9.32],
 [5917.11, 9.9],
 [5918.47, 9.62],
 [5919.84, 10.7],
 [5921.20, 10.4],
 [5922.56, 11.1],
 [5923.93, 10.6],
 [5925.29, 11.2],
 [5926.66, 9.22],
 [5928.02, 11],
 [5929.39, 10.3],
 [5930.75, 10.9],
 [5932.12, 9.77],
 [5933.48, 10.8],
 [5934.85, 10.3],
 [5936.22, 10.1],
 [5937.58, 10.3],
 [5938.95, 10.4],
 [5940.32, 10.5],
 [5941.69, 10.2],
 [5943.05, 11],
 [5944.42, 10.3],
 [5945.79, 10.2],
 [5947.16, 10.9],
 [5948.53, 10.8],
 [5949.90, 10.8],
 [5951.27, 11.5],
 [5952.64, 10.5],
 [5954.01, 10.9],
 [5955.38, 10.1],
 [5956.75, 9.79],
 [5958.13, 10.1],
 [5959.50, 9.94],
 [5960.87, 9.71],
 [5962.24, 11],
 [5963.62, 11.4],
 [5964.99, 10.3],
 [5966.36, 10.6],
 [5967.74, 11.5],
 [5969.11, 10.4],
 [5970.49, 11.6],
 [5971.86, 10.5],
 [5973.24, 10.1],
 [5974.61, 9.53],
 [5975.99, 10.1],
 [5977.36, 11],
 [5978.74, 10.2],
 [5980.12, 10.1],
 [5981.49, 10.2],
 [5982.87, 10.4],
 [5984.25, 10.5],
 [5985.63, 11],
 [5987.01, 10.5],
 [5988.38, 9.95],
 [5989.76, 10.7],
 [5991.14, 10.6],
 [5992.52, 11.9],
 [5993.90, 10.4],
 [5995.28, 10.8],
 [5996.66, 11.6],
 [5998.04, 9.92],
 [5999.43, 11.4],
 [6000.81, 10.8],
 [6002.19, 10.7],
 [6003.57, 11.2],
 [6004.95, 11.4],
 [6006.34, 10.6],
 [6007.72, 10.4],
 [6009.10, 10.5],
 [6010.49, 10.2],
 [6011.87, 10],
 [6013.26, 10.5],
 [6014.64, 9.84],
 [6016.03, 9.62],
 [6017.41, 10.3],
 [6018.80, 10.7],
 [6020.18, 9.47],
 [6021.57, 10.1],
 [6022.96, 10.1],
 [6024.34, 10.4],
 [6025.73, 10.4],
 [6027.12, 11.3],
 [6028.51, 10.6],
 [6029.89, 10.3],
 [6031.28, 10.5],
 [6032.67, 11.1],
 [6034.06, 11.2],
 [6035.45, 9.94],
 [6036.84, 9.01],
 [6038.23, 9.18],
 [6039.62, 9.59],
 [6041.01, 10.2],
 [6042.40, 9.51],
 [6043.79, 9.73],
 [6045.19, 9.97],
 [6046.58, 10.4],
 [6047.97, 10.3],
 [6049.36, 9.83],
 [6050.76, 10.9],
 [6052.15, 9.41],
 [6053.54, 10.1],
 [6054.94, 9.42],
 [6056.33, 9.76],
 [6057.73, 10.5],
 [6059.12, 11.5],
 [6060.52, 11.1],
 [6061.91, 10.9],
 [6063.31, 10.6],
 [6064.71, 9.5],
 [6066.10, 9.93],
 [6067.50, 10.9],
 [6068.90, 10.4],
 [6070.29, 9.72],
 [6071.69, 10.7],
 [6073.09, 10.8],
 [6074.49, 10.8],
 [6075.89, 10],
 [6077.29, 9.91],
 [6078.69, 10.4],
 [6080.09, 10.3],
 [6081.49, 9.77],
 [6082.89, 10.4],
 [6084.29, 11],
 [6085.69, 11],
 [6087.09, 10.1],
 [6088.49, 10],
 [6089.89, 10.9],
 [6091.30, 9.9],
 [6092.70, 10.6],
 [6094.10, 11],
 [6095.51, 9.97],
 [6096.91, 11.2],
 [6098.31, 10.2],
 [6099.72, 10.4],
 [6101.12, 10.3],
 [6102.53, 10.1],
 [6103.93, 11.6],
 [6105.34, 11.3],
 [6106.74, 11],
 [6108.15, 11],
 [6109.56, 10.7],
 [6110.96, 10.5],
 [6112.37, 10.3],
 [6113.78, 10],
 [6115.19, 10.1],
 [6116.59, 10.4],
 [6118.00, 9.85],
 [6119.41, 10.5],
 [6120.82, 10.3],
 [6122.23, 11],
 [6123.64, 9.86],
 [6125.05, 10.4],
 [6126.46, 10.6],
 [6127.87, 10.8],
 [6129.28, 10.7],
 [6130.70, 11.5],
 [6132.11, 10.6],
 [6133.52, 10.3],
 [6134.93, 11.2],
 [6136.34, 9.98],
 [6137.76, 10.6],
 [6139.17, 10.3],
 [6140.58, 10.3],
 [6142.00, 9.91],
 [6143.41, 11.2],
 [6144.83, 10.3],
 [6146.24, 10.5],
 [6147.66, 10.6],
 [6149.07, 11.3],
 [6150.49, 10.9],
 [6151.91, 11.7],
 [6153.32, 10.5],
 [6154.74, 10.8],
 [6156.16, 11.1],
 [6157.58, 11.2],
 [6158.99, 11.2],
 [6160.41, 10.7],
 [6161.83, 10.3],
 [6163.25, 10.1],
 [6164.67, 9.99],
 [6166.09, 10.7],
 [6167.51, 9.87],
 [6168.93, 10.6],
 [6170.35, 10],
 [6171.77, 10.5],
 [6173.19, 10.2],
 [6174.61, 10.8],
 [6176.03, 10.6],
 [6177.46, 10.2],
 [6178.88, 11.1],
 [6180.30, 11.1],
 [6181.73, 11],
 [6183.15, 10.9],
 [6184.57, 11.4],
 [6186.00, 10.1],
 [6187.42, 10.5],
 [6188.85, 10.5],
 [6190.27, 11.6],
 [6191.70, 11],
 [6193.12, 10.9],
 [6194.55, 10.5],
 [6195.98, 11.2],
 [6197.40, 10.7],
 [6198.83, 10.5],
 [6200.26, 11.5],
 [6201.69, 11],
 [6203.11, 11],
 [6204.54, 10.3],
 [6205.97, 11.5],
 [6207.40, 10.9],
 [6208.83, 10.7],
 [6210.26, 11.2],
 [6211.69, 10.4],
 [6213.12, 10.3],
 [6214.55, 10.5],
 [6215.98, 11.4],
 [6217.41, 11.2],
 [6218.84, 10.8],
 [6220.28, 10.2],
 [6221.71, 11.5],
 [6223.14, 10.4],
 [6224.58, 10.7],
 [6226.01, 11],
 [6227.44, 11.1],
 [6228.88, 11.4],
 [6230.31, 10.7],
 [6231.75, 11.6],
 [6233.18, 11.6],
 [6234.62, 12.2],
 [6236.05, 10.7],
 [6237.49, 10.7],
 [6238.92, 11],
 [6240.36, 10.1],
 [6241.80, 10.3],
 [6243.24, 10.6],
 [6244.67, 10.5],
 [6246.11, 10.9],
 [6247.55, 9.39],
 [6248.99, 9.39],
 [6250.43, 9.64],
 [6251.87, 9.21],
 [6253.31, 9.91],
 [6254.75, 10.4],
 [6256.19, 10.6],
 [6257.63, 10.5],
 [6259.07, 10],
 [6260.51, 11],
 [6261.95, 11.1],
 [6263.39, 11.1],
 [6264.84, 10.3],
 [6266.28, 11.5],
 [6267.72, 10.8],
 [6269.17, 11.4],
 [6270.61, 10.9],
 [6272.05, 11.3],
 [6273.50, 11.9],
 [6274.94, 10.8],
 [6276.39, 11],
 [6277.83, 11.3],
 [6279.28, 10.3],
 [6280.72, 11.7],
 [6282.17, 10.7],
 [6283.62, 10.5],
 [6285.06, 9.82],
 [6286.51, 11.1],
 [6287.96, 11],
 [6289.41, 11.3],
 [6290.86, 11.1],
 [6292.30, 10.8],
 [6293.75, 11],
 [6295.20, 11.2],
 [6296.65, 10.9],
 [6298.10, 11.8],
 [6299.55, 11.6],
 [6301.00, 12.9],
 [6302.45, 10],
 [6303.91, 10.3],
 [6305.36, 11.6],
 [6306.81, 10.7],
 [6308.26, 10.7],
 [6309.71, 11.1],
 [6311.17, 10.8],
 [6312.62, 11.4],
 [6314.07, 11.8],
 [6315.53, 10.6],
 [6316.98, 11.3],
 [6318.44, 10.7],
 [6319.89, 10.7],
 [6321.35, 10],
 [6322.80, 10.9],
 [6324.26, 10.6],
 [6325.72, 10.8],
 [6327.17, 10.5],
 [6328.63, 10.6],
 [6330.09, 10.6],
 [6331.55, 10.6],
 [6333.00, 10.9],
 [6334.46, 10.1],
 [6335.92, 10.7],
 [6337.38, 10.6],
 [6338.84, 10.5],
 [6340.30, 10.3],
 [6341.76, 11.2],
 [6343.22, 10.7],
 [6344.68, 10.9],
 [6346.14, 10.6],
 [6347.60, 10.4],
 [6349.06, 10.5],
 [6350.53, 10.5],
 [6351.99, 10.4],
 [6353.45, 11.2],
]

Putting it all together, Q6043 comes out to 0.04 mag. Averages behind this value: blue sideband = 10.3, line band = 10.2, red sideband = 10.7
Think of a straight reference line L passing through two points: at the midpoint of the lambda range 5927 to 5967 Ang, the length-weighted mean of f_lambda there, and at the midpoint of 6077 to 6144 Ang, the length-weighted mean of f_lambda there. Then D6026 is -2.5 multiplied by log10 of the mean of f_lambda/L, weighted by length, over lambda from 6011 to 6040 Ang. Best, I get 0.031 mag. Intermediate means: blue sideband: 10.5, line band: 10.2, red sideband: 10.5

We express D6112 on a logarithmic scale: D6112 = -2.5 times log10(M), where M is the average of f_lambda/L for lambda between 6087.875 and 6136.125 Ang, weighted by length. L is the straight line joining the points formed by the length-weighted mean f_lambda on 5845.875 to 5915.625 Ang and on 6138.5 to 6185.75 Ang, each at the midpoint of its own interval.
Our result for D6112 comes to 0.01 mag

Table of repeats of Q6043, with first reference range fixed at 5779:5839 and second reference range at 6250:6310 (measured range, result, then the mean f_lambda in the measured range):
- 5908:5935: 0.016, 10.4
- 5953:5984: 0.013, 10.4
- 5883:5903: 0.021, 10.3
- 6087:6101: 0.026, 10.4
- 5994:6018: 0.003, 10.6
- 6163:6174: 0.052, 10.3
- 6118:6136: 0.012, 10.6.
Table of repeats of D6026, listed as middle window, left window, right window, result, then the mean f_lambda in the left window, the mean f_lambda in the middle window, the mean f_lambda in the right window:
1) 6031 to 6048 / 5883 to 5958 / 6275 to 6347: 0.05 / 10.4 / 10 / 10.9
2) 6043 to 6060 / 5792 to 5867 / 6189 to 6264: 0.04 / 10.3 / 10.2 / 10.7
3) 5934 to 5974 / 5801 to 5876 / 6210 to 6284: -0.02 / 10.2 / 10.5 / 10.8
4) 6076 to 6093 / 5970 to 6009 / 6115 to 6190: 0.03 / 10.6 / 10.3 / 10.6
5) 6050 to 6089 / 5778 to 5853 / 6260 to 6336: 0.03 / 10.3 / 10.4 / 10.9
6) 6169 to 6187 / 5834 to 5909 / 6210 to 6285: 0.00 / 10.4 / 10.7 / 10.8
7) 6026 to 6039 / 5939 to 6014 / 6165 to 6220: 0.03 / 10.6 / 10.3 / 10.8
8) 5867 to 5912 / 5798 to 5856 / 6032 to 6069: -0.02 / 10.2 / 10.4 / 10.2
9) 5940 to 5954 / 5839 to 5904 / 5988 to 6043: -0.03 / 10.3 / 10.7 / 10.4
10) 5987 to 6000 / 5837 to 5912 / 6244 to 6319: -0.03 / 10.3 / 10.8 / 10.8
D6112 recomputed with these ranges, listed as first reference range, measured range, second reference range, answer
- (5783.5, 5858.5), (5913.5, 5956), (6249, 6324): 0.00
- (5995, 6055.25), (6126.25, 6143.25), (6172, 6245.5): 0.00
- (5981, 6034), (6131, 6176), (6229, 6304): 0.01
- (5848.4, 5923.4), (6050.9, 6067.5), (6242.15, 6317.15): 0.03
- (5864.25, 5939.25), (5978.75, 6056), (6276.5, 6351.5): 0.02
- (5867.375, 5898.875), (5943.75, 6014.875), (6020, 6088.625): -0.03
